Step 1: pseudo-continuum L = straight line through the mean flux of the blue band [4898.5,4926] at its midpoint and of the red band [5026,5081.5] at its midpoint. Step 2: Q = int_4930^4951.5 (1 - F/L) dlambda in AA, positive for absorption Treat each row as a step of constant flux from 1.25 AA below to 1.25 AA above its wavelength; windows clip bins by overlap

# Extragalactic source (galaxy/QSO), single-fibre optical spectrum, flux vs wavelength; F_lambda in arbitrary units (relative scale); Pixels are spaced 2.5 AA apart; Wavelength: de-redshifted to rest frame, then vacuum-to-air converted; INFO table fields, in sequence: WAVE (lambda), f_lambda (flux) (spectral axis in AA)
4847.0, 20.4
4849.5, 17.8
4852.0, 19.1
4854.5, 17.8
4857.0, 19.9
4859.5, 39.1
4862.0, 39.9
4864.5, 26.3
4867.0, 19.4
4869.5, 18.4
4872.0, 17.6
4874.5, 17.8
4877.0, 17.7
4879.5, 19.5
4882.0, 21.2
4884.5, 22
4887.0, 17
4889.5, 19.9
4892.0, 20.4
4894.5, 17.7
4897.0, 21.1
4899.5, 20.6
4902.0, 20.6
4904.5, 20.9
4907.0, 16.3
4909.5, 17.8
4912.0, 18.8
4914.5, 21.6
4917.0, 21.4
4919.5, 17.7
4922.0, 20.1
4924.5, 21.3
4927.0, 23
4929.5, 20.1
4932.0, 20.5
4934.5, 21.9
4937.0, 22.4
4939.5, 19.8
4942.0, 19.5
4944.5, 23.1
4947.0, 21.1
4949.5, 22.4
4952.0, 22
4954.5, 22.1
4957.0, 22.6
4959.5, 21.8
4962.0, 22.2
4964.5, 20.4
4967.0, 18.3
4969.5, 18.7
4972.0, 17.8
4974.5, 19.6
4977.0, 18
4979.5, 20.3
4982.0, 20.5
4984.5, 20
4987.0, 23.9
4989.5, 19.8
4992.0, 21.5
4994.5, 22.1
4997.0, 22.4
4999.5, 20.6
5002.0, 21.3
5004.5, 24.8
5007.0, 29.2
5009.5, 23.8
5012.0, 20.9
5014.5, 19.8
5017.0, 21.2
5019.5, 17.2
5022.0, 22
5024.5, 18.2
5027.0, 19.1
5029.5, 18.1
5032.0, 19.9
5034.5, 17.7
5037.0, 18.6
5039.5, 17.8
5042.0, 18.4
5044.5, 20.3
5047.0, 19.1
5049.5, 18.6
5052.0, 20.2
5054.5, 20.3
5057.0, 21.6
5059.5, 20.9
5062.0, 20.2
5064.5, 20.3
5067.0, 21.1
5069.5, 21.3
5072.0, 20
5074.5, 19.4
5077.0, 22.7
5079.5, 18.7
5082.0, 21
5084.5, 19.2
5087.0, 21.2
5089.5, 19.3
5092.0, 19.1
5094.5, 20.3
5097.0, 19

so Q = -1.7 AA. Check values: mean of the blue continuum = 19.8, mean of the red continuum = 19.8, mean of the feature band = 21.3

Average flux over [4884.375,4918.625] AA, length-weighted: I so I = 19.6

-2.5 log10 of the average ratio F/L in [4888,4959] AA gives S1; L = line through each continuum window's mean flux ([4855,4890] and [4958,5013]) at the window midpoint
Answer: 0.07 mag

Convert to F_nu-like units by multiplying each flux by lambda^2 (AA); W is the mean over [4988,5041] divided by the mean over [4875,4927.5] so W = 1.1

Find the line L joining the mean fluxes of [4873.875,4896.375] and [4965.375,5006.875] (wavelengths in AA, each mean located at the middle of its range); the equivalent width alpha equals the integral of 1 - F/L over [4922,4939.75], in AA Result -1.1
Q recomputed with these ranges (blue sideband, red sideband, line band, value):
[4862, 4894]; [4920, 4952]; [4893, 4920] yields 1.7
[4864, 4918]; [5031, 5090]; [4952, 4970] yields -1.2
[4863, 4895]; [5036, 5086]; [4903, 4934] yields -0.2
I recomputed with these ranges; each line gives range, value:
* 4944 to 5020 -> 21.3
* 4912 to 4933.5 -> 20.6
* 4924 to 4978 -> 20.9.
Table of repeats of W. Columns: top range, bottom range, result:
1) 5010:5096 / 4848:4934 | 1.01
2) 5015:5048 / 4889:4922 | 1.02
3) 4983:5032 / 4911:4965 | 1.03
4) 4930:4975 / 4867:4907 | 1.11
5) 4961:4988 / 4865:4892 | 1.07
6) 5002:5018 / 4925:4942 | 1.13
